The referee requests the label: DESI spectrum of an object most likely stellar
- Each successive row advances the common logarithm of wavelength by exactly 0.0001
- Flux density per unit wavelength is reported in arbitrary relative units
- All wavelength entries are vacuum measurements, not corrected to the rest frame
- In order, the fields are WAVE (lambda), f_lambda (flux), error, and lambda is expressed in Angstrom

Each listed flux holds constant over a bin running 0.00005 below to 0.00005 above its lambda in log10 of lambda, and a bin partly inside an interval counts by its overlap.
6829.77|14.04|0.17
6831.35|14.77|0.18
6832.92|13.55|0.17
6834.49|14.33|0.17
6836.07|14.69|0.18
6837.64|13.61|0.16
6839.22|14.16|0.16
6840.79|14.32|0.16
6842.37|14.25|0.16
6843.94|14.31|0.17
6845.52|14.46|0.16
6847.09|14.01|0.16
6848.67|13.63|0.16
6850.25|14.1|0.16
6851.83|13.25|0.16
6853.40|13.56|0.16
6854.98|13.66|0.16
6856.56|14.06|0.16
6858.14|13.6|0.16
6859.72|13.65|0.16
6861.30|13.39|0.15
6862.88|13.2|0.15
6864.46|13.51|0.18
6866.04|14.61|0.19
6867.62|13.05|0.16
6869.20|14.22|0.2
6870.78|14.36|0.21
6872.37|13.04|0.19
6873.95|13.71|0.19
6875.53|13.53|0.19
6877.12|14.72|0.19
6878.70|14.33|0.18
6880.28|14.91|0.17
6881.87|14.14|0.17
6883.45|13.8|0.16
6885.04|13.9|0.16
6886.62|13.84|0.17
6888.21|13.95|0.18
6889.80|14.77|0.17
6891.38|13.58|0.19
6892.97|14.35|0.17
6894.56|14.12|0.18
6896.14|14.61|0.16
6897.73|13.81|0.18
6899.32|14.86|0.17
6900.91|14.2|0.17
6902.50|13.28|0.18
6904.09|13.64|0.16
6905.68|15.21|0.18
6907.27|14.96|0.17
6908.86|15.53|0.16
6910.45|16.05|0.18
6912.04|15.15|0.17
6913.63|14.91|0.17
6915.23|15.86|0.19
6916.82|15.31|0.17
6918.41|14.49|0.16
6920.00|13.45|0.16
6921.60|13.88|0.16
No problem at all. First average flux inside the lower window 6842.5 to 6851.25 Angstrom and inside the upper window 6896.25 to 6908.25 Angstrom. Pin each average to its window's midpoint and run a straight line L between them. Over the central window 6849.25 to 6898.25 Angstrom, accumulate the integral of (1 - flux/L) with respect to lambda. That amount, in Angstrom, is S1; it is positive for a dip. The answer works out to 1.0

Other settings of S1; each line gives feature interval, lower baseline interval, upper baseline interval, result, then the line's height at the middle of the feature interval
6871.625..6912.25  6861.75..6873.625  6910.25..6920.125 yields 0.32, 14.4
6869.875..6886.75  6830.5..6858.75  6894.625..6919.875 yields 0.44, 14.4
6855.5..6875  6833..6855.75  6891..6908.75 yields 0.58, 14.1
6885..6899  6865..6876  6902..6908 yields -0.02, 14.1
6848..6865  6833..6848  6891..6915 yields 0.83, 14.3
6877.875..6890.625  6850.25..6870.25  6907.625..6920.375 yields 0.12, 14.3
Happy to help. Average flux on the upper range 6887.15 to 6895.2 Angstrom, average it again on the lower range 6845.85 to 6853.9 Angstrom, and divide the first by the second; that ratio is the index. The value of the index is 1.03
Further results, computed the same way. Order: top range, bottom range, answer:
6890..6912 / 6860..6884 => 1.04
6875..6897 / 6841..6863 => 1.03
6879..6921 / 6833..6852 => 1.03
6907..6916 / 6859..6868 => 1.13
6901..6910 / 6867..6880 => 1.05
